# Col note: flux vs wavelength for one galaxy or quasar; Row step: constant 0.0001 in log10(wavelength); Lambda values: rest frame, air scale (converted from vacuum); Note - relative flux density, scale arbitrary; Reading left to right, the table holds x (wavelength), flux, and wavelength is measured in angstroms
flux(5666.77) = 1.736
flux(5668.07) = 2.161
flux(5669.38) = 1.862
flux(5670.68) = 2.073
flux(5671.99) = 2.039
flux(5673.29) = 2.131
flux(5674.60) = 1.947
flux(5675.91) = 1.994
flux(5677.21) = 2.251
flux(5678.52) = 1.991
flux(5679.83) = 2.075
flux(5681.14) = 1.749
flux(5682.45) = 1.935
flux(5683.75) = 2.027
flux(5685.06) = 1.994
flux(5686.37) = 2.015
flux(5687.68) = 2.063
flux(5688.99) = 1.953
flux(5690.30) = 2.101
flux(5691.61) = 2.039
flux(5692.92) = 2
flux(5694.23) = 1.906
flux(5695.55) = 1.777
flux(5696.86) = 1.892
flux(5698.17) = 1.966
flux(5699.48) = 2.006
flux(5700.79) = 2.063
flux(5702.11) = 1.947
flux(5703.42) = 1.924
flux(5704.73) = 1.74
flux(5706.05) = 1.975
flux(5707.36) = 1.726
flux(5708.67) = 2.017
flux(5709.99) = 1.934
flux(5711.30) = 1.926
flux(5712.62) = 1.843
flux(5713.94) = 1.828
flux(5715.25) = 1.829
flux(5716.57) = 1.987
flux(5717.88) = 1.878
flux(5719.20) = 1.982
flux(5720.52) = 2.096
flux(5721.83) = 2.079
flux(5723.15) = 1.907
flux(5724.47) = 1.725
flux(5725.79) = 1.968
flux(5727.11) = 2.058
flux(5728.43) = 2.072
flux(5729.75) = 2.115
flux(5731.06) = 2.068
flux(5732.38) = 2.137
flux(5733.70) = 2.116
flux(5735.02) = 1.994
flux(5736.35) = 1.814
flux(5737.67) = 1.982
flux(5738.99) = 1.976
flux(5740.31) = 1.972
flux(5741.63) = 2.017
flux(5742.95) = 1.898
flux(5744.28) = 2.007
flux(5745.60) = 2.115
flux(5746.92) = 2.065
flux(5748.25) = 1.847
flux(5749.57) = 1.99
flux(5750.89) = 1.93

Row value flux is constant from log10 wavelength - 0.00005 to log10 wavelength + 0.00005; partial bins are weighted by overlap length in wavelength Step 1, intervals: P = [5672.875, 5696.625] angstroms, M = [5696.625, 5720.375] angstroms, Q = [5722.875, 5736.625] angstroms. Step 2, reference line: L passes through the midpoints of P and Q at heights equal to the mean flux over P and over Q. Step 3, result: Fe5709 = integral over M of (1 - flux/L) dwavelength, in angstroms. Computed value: 1.0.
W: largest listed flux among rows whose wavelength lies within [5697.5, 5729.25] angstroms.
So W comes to 2.096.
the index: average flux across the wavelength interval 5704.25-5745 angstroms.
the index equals 1.96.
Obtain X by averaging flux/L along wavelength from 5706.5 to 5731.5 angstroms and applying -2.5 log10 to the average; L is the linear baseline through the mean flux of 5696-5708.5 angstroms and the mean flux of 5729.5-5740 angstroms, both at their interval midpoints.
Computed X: 0.01 mag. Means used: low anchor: 1.92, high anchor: 2.02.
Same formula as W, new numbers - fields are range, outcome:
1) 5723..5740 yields 2.137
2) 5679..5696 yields 2.101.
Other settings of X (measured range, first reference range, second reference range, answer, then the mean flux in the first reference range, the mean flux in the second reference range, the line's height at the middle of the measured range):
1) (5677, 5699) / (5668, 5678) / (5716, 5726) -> 0.022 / 2.05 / 1.95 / 2.02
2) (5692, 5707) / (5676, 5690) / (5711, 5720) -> 0.015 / 2.01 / 1.9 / 1.95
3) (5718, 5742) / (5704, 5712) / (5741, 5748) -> -0.023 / 1.89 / 2.01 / 1.96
